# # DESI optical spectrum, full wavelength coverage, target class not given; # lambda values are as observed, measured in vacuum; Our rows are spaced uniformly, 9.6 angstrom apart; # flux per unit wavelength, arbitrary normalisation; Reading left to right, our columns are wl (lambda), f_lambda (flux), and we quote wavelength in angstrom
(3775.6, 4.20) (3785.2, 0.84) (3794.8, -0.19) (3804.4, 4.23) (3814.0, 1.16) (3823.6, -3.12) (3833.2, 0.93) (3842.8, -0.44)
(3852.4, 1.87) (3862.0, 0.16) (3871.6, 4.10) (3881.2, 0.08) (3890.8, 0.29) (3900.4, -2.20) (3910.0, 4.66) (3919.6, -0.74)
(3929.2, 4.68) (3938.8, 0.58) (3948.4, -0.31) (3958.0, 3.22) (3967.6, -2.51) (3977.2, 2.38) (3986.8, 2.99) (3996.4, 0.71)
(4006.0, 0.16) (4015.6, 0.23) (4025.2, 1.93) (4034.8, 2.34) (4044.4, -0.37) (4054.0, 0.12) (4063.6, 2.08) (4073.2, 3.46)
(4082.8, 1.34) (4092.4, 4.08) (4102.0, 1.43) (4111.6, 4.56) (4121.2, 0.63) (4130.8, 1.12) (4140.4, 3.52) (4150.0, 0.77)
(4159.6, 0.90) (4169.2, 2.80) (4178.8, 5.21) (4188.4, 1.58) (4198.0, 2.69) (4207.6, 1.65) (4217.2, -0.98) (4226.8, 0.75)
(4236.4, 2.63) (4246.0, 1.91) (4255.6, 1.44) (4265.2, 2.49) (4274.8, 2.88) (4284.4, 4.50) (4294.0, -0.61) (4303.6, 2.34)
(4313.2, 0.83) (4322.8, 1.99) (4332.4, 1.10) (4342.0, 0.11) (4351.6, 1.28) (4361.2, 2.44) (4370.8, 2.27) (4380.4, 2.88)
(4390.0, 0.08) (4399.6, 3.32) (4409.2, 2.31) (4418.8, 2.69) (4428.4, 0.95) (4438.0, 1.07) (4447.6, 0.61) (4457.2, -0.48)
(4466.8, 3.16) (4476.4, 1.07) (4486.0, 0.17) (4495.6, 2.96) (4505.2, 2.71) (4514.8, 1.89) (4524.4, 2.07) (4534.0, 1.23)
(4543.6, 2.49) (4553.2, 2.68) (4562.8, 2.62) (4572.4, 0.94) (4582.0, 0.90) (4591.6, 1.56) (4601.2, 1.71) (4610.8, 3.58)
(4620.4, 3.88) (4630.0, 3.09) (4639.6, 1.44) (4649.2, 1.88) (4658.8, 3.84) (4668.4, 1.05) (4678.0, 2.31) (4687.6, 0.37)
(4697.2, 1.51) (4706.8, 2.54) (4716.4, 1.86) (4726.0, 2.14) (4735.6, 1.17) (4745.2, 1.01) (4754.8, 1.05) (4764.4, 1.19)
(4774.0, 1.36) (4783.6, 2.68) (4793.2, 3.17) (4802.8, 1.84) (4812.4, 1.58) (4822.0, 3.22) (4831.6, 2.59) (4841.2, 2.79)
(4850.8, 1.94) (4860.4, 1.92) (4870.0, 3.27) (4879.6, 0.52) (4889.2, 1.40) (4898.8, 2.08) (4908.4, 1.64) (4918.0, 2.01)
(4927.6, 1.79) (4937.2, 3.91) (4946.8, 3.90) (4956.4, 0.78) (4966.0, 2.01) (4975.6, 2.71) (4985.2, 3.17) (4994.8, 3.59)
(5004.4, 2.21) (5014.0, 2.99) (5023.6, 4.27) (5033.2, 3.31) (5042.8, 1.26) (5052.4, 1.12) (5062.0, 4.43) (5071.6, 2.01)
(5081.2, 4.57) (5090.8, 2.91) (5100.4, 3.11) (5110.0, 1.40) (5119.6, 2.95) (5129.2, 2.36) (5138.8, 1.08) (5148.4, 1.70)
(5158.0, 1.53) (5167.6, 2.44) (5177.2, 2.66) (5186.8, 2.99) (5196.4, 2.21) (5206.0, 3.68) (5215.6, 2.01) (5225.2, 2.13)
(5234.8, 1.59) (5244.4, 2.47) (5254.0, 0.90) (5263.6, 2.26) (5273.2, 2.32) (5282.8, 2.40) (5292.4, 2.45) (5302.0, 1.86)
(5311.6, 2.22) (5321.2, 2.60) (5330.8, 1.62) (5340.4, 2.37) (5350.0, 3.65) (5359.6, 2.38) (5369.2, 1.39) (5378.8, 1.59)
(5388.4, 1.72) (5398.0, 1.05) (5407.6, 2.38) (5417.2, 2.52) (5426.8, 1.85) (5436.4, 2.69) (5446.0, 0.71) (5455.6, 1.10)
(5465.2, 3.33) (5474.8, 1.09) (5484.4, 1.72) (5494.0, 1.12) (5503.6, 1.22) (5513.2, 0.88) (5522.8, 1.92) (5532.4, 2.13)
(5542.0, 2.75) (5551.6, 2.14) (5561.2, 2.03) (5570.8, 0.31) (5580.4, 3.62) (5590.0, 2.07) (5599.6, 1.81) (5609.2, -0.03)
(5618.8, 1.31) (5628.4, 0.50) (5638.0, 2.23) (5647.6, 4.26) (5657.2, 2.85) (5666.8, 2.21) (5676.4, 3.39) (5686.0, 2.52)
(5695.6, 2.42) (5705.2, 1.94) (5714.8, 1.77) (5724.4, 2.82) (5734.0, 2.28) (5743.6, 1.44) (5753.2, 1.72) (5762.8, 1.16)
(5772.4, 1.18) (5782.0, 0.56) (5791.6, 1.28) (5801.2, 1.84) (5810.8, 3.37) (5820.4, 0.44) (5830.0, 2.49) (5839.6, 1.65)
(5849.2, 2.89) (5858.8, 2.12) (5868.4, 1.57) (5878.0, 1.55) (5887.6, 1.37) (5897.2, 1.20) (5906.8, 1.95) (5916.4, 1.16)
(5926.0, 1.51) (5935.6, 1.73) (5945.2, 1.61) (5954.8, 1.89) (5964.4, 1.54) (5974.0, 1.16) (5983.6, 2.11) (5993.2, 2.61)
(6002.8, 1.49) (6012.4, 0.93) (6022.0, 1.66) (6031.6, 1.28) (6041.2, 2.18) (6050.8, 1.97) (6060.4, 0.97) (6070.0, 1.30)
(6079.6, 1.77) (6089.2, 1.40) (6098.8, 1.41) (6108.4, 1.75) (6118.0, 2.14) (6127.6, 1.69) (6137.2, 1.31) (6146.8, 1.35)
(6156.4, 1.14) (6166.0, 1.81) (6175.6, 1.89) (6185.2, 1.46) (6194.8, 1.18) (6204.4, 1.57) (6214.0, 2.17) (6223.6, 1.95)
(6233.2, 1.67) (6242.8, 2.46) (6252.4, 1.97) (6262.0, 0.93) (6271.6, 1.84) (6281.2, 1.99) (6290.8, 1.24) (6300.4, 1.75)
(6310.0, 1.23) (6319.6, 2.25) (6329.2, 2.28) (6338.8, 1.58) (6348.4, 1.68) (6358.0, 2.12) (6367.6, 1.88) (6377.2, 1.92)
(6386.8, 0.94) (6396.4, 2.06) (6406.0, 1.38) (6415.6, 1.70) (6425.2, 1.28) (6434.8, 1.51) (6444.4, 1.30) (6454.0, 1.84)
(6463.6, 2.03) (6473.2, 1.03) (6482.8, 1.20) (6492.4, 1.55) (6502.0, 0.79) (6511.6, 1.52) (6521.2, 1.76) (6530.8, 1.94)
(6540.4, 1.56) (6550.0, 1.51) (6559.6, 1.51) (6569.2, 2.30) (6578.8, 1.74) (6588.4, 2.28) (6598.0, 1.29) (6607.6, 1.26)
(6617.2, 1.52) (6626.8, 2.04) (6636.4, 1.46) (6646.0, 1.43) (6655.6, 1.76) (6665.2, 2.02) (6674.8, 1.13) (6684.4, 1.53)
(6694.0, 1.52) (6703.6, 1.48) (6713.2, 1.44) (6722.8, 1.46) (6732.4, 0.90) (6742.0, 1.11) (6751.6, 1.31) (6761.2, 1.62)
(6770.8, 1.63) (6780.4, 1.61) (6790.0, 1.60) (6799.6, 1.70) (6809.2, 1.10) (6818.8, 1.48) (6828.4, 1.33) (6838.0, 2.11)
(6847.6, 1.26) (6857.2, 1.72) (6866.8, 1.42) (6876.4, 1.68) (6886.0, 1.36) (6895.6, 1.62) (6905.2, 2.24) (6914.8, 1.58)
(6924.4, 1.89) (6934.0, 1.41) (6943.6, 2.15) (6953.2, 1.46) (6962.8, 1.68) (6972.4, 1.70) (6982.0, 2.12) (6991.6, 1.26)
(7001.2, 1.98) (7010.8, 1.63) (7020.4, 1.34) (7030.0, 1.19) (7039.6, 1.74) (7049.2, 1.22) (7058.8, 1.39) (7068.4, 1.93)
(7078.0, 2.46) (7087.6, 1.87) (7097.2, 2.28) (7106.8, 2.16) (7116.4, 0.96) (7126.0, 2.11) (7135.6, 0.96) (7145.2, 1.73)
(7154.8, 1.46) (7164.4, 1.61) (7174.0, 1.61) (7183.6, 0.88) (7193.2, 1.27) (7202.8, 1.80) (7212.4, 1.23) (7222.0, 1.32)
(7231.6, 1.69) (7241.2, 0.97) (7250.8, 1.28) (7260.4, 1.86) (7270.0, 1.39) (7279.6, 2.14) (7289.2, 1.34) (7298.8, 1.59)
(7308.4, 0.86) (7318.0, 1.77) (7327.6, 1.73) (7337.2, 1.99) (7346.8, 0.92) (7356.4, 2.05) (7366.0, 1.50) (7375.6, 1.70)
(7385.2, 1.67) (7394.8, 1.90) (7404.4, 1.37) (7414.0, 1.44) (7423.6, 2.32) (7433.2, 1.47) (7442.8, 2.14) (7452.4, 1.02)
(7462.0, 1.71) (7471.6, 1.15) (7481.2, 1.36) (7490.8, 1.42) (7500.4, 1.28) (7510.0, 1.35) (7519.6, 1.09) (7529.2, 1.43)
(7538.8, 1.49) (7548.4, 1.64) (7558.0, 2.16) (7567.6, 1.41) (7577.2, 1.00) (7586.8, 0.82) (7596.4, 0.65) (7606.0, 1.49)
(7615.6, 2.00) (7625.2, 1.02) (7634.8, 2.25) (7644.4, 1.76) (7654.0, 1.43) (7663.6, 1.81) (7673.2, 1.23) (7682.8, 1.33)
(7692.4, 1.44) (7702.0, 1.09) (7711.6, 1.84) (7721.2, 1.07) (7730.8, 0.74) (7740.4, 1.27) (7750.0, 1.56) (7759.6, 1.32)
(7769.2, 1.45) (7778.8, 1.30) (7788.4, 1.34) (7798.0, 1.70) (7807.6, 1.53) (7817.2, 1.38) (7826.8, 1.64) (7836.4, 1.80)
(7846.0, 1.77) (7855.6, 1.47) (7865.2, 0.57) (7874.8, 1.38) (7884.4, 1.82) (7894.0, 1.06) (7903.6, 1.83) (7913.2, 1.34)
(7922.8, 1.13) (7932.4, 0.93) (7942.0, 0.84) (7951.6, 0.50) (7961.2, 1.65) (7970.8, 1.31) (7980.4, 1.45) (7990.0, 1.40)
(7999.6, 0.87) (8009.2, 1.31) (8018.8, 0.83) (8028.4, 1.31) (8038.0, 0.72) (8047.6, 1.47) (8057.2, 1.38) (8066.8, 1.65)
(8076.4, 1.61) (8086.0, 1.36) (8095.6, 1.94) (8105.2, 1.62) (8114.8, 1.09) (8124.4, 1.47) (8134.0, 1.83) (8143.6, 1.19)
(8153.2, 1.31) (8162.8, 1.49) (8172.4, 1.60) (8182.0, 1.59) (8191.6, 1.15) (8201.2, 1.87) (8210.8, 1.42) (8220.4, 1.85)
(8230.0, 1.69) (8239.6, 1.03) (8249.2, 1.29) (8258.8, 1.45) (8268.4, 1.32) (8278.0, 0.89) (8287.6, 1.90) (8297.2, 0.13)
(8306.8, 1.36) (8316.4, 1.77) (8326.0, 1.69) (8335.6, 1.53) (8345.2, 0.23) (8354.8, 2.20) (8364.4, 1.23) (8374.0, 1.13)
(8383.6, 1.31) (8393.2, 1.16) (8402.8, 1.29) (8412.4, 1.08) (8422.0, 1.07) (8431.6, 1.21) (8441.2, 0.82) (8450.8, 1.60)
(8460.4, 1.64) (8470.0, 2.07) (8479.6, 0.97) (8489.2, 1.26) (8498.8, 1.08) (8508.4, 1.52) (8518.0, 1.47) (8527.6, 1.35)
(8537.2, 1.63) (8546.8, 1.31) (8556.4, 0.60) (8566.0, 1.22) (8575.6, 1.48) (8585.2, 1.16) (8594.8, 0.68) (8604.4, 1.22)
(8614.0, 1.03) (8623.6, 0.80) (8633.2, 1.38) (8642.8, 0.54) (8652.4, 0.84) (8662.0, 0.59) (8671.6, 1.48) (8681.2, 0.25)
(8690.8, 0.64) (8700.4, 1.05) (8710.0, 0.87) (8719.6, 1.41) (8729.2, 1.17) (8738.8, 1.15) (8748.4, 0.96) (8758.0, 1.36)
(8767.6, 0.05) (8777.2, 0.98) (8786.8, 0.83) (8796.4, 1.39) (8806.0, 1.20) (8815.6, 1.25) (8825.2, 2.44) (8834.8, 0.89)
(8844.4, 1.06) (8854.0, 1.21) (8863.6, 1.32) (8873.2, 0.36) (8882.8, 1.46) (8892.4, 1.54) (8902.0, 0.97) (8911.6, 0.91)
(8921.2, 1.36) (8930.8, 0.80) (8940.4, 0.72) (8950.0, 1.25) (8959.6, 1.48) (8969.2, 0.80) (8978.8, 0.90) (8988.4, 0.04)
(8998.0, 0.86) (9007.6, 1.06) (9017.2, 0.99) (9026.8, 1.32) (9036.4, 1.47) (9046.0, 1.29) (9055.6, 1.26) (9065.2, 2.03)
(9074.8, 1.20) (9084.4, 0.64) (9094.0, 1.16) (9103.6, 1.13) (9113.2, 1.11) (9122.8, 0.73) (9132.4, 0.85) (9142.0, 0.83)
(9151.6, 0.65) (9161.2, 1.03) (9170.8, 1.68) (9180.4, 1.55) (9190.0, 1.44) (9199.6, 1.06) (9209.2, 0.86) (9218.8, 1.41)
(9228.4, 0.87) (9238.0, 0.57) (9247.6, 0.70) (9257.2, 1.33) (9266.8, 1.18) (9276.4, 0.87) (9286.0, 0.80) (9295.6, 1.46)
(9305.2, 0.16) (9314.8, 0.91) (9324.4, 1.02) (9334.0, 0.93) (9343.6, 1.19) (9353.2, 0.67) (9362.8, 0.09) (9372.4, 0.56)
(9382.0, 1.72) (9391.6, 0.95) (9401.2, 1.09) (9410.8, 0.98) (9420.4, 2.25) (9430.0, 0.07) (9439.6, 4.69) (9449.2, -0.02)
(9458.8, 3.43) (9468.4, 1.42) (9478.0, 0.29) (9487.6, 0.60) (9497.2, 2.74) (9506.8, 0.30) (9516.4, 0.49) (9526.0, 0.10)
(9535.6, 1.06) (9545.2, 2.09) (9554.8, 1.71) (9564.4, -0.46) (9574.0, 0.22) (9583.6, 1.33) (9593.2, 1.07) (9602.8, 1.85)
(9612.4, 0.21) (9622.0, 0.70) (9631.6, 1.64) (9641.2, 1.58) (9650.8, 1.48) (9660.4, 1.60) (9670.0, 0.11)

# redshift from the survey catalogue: 0.08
